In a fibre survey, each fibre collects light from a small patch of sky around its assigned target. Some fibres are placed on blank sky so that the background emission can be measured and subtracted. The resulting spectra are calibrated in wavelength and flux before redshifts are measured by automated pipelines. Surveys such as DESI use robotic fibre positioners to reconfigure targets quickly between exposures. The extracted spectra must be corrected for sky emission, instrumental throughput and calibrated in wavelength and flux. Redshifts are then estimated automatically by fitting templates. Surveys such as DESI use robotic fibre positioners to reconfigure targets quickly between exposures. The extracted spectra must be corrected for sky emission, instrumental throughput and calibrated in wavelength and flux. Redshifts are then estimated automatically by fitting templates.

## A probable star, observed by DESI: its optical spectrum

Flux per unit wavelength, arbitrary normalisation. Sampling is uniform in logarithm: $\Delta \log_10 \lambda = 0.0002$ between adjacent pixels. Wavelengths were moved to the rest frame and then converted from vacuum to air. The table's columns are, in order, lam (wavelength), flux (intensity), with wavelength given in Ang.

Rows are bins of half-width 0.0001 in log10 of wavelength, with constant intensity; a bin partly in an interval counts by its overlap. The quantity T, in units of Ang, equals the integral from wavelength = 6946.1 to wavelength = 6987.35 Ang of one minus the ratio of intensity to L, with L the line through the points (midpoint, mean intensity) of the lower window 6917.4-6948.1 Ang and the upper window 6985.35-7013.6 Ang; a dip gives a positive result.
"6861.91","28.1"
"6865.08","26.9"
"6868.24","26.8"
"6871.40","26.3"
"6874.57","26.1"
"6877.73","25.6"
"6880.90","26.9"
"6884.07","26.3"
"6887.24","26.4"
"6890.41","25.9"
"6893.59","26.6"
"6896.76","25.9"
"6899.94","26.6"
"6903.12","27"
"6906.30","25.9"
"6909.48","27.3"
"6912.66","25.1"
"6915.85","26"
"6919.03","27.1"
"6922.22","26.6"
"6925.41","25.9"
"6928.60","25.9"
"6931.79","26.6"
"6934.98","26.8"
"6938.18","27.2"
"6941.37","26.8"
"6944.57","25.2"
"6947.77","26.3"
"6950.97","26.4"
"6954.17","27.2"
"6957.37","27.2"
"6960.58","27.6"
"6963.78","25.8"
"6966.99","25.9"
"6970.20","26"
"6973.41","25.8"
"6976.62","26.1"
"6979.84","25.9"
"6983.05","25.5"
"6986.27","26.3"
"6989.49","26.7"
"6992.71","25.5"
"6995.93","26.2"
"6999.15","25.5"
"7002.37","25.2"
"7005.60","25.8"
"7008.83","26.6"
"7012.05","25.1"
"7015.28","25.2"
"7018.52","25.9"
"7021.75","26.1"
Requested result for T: -0.2 Ang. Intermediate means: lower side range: 26.4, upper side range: 25.9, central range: 26.3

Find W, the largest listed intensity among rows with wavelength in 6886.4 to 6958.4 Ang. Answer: 27.3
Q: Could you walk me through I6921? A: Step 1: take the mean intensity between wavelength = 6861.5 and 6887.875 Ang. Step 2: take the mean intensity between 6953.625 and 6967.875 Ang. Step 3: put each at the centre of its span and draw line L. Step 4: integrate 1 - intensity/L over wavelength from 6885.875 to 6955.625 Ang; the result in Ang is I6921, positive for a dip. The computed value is 0.7 Ang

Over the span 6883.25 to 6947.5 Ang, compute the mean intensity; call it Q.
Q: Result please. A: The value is 26.4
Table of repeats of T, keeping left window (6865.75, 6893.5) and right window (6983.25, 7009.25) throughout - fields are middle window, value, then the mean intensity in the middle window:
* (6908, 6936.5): -0.2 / 26.4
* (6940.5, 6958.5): -0.3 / 26.5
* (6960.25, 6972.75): -0.1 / 26.2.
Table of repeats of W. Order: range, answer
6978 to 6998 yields 26.7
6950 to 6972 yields 27.6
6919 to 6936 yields 27.1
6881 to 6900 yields 26.6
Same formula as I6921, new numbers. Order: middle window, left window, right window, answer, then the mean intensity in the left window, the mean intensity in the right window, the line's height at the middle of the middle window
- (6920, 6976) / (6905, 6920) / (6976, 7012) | -0.7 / 26.3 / 25.9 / 26.1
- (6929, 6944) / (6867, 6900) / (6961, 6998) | -0.3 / 26.3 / 26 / 26.1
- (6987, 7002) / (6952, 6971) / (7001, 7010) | 0.1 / 26.6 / 25.8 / 26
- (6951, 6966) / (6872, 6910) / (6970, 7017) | -0.5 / 26.3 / 25.8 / 26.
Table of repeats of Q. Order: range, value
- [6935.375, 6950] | 26.4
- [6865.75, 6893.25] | 26.3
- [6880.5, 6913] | 26.4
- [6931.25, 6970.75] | 26.6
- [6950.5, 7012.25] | 26.1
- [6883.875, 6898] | 26.2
